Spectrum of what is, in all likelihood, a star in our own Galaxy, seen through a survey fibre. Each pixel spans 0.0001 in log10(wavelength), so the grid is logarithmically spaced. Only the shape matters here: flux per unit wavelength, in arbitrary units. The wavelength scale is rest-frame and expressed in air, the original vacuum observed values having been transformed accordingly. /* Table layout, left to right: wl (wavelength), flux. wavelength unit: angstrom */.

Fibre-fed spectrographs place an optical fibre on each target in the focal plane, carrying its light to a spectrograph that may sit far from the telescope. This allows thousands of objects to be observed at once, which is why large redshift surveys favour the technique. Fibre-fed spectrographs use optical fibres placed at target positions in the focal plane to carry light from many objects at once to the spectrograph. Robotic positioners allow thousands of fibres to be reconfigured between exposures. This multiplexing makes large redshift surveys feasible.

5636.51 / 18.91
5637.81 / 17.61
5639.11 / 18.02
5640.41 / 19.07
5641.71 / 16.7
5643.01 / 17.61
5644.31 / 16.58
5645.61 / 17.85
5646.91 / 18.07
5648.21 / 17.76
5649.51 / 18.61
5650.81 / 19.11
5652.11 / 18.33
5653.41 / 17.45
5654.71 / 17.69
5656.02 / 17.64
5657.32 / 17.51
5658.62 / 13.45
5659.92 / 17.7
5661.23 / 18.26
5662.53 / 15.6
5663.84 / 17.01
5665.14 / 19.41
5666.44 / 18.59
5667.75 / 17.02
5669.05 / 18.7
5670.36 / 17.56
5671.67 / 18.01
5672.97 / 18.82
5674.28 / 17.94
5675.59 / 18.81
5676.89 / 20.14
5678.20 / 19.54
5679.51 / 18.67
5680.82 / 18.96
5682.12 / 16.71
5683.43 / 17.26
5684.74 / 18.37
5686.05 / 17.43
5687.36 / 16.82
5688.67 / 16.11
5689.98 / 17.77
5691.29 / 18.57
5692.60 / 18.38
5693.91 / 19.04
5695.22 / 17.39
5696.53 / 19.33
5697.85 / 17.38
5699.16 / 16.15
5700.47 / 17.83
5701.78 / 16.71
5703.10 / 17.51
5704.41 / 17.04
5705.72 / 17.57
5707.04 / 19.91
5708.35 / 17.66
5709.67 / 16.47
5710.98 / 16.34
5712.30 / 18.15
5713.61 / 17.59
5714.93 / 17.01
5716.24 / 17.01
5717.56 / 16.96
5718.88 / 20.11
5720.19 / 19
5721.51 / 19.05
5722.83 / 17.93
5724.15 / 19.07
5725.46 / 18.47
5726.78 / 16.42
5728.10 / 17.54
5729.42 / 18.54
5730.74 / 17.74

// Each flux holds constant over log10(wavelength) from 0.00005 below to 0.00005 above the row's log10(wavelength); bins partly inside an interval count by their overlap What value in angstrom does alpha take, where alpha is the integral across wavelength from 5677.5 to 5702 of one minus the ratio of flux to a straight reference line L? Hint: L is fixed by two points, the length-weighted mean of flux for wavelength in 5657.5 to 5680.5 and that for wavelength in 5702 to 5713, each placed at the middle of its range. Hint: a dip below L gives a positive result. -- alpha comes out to -0.1 angstrom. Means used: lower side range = 18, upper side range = 17.5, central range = 17.8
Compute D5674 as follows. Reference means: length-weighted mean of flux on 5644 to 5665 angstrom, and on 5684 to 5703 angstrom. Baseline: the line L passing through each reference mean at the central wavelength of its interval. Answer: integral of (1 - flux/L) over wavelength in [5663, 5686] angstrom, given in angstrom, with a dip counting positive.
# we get -0.93 angstrom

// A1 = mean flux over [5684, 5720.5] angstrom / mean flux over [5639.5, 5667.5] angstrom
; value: 1.00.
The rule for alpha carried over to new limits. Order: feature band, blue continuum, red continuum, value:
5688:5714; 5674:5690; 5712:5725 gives 0.7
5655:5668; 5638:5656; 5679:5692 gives 0.4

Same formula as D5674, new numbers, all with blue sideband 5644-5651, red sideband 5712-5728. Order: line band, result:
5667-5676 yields 0.0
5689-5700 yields 0.1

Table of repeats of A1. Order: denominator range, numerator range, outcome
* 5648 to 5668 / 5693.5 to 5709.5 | 1.01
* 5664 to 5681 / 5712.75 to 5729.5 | 0.97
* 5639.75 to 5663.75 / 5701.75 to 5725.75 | 1.02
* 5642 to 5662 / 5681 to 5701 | 1.01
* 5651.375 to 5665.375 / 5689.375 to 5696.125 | 1.06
